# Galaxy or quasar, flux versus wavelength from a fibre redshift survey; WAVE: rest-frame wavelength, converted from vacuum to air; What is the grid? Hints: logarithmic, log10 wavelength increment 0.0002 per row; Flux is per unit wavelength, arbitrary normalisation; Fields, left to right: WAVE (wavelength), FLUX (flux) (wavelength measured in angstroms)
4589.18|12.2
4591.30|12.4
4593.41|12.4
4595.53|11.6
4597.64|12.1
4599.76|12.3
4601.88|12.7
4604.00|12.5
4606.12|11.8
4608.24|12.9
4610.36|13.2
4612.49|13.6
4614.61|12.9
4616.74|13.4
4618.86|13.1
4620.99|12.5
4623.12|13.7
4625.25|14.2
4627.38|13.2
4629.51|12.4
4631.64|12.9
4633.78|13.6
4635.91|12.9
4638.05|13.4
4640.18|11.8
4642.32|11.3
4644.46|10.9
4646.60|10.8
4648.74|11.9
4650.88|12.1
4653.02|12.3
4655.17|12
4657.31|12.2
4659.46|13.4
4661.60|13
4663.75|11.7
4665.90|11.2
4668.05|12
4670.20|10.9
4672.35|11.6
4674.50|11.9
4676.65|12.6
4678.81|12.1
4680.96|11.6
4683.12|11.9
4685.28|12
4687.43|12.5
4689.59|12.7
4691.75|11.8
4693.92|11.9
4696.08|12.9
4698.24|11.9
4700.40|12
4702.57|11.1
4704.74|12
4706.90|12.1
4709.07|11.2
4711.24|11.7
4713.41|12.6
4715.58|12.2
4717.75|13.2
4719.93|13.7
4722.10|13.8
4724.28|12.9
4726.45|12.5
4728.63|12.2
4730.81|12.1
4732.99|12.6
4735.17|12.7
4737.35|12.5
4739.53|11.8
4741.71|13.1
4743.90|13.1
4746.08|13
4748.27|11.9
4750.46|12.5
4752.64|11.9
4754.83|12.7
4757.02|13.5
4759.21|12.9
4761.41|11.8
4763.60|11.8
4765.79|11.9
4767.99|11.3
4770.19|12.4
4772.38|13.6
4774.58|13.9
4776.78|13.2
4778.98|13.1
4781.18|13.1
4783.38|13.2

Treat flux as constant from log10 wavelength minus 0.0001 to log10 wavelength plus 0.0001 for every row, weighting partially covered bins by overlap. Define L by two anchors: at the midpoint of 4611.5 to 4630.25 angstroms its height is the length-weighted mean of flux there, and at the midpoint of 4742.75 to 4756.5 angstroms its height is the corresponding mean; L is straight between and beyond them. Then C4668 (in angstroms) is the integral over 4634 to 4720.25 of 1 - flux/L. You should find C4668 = 5.8 angstroms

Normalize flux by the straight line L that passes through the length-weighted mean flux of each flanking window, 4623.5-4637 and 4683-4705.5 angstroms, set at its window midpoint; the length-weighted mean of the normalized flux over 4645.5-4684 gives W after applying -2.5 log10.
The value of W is 0.057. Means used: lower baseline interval 13.2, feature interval 12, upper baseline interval 12.1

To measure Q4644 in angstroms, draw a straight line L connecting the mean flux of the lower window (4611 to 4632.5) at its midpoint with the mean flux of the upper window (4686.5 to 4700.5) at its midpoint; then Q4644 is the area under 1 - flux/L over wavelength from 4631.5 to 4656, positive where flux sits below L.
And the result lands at 1.5 angstroms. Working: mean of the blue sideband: 13.2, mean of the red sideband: 12.3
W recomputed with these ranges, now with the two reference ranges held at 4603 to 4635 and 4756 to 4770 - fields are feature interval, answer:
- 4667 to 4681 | 0.08 mag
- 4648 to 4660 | 0.05 mag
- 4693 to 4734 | 0.01 mag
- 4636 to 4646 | 0.09 mag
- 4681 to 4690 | 0.04 mag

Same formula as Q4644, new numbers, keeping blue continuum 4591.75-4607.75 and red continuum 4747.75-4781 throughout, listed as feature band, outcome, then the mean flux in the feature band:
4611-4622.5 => -0.8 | 13.1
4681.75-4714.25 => 1.1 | 12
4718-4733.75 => -0.4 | 12.8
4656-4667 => 0.1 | 12.3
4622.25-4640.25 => -1.3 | 13.2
